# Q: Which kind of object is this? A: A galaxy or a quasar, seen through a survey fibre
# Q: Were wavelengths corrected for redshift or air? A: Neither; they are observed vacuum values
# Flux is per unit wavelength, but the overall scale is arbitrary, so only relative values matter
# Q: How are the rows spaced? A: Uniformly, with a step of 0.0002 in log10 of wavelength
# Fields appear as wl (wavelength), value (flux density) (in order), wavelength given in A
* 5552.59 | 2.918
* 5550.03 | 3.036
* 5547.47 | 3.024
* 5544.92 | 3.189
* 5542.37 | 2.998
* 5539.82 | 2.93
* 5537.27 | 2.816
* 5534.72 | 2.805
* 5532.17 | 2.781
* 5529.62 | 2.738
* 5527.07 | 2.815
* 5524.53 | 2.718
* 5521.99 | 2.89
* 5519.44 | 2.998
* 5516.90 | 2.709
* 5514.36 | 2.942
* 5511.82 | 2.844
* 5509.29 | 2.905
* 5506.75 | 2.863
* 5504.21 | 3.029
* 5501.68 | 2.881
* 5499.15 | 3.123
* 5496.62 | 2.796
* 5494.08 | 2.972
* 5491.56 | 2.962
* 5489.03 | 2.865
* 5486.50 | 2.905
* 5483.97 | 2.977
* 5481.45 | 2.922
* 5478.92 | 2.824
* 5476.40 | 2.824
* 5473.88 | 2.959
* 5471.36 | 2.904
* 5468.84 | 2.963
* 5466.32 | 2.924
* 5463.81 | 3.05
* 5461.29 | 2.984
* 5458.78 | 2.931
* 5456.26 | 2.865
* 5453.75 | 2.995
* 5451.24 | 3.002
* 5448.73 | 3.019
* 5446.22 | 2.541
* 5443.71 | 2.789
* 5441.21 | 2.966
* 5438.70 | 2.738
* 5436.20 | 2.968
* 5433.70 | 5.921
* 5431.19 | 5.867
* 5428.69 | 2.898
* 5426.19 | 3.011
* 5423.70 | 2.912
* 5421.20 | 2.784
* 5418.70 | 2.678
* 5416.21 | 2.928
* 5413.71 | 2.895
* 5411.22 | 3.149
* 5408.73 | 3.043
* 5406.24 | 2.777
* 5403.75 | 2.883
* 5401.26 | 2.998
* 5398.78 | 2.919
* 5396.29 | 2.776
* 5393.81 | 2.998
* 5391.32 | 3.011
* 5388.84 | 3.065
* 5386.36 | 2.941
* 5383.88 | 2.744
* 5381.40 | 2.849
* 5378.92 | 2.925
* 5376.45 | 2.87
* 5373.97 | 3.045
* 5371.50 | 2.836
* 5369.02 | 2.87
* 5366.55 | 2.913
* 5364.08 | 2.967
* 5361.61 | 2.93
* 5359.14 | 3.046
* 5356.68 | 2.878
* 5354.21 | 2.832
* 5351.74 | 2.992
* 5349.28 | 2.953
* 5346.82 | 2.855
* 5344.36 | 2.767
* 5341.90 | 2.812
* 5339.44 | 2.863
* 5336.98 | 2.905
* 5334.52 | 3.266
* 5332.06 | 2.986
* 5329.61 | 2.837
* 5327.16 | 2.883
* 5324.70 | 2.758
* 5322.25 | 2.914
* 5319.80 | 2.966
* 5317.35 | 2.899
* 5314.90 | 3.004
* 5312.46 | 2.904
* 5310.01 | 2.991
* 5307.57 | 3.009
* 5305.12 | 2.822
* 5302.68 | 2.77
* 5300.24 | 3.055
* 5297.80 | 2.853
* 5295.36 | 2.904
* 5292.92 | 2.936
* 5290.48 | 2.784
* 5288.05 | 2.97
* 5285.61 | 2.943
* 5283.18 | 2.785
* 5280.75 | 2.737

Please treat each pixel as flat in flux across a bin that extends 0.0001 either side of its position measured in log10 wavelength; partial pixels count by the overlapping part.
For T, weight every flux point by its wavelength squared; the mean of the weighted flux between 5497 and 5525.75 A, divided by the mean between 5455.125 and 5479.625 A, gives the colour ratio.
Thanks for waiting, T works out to 1.0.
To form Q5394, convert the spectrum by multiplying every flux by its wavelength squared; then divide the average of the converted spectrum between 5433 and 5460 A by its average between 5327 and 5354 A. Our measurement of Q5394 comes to 1.10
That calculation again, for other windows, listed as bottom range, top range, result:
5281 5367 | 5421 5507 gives 1.12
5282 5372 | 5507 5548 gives 1.07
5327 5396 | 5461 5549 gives 1.05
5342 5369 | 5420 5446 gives 1.22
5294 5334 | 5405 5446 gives 1.16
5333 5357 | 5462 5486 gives 1.05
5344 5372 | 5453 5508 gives 1.05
